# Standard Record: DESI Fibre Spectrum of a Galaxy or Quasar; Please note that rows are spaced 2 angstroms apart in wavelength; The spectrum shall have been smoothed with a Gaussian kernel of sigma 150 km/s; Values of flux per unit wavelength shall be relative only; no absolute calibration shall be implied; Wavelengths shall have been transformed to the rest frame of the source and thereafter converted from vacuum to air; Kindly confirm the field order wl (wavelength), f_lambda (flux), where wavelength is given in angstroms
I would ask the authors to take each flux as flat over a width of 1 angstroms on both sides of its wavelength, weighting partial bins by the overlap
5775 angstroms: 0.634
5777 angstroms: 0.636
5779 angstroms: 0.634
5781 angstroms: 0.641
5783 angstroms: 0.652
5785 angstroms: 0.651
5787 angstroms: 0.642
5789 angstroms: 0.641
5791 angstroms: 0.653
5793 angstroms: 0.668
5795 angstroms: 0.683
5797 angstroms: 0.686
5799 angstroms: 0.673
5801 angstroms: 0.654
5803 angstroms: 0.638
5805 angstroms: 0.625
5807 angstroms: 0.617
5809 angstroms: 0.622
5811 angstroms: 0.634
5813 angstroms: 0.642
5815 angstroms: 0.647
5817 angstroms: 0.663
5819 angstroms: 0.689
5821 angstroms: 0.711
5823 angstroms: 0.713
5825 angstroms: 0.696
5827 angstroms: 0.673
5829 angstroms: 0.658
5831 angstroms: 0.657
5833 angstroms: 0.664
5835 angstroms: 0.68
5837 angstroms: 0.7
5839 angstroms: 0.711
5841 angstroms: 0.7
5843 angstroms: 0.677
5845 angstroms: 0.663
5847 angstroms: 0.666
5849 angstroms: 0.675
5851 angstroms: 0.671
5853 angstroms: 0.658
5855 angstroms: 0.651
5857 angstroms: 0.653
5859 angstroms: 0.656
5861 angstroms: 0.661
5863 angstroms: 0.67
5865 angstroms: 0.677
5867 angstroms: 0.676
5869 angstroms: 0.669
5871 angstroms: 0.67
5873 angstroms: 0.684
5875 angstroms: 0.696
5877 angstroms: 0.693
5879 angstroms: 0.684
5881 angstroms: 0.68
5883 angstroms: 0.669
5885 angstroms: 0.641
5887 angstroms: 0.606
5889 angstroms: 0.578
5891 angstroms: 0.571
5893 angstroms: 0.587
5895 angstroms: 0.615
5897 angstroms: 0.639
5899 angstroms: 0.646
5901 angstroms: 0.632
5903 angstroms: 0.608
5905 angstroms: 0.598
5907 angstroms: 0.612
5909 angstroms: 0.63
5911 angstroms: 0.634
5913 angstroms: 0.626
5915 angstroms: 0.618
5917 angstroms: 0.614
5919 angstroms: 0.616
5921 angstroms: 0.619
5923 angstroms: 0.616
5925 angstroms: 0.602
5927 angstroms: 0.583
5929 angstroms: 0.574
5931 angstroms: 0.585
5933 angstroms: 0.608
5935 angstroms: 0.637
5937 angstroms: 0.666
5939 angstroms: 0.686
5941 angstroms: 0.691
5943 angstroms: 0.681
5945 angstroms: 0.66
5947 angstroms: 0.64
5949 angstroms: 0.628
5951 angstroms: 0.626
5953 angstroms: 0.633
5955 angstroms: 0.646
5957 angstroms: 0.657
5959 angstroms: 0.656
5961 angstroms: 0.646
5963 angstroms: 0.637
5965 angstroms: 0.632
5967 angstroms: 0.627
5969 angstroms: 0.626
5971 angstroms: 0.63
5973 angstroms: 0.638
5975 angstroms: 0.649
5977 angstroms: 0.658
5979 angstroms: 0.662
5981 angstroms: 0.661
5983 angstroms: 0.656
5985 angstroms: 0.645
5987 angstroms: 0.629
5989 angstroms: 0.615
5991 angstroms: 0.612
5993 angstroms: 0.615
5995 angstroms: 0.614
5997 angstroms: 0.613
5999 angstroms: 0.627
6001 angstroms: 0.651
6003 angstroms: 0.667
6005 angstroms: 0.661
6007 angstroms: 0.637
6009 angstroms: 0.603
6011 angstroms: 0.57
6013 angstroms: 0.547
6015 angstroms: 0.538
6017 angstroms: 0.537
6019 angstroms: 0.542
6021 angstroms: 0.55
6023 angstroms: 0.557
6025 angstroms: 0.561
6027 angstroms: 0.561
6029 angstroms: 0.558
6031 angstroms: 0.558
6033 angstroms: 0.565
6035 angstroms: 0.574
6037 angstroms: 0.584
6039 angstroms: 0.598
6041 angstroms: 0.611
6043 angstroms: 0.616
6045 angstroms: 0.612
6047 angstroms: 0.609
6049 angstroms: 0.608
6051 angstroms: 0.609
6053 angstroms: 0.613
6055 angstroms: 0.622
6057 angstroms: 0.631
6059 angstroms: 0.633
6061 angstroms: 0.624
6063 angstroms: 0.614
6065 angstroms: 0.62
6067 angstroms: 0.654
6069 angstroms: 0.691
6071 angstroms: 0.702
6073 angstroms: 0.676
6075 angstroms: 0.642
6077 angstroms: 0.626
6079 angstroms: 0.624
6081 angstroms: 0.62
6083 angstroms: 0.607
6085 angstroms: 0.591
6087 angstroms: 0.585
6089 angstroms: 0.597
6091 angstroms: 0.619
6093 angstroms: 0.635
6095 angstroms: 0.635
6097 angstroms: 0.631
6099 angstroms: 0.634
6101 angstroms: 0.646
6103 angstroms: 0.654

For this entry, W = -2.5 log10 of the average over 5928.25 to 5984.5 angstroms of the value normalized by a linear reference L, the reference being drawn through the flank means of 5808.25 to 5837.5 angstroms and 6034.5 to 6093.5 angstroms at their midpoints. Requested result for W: 0.00 mag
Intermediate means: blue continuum 0.67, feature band 0.643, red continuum 0.622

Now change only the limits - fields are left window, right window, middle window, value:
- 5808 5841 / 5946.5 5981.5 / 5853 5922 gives 0.03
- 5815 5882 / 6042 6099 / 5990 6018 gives 0.06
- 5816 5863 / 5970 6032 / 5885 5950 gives 0.03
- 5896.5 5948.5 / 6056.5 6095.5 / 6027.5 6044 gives 0.09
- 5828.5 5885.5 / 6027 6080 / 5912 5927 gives 0.07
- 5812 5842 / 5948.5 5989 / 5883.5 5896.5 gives 0.10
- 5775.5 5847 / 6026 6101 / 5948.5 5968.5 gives -0.01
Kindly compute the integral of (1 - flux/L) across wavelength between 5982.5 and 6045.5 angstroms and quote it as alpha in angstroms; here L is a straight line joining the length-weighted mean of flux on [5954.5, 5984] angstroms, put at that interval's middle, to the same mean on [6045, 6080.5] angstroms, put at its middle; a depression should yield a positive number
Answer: 4.4 angstroms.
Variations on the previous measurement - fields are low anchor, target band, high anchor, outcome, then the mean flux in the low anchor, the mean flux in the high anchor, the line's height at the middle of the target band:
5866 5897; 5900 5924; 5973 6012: 0.9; 0.648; 0.634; 0.644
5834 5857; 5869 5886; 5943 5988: -0.2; 0.676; 0.644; 0.668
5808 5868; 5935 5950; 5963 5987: -0.3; 0.67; 0.643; 0.65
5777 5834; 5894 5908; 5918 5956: 0.4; 0.658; 0.631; 0.639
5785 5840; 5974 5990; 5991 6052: -1.1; 0.664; 0.592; 0.606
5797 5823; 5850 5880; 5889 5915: -1.9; 0.655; 0.615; 0.631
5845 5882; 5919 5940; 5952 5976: 1.1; 0.671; 0.64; 0.651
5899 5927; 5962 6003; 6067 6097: -0.8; 0.617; 0.633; 0.624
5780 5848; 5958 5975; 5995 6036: -0.9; 0.664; 0.585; 0.604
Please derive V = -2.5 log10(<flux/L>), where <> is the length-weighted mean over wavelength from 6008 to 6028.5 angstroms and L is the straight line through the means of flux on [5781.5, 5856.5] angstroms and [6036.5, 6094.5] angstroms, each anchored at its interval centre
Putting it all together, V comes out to 0.14 mag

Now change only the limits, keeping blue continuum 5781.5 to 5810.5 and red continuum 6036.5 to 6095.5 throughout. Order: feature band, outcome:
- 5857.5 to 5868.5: -0.040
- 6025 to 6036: 0.117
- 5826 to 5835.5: -0.032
